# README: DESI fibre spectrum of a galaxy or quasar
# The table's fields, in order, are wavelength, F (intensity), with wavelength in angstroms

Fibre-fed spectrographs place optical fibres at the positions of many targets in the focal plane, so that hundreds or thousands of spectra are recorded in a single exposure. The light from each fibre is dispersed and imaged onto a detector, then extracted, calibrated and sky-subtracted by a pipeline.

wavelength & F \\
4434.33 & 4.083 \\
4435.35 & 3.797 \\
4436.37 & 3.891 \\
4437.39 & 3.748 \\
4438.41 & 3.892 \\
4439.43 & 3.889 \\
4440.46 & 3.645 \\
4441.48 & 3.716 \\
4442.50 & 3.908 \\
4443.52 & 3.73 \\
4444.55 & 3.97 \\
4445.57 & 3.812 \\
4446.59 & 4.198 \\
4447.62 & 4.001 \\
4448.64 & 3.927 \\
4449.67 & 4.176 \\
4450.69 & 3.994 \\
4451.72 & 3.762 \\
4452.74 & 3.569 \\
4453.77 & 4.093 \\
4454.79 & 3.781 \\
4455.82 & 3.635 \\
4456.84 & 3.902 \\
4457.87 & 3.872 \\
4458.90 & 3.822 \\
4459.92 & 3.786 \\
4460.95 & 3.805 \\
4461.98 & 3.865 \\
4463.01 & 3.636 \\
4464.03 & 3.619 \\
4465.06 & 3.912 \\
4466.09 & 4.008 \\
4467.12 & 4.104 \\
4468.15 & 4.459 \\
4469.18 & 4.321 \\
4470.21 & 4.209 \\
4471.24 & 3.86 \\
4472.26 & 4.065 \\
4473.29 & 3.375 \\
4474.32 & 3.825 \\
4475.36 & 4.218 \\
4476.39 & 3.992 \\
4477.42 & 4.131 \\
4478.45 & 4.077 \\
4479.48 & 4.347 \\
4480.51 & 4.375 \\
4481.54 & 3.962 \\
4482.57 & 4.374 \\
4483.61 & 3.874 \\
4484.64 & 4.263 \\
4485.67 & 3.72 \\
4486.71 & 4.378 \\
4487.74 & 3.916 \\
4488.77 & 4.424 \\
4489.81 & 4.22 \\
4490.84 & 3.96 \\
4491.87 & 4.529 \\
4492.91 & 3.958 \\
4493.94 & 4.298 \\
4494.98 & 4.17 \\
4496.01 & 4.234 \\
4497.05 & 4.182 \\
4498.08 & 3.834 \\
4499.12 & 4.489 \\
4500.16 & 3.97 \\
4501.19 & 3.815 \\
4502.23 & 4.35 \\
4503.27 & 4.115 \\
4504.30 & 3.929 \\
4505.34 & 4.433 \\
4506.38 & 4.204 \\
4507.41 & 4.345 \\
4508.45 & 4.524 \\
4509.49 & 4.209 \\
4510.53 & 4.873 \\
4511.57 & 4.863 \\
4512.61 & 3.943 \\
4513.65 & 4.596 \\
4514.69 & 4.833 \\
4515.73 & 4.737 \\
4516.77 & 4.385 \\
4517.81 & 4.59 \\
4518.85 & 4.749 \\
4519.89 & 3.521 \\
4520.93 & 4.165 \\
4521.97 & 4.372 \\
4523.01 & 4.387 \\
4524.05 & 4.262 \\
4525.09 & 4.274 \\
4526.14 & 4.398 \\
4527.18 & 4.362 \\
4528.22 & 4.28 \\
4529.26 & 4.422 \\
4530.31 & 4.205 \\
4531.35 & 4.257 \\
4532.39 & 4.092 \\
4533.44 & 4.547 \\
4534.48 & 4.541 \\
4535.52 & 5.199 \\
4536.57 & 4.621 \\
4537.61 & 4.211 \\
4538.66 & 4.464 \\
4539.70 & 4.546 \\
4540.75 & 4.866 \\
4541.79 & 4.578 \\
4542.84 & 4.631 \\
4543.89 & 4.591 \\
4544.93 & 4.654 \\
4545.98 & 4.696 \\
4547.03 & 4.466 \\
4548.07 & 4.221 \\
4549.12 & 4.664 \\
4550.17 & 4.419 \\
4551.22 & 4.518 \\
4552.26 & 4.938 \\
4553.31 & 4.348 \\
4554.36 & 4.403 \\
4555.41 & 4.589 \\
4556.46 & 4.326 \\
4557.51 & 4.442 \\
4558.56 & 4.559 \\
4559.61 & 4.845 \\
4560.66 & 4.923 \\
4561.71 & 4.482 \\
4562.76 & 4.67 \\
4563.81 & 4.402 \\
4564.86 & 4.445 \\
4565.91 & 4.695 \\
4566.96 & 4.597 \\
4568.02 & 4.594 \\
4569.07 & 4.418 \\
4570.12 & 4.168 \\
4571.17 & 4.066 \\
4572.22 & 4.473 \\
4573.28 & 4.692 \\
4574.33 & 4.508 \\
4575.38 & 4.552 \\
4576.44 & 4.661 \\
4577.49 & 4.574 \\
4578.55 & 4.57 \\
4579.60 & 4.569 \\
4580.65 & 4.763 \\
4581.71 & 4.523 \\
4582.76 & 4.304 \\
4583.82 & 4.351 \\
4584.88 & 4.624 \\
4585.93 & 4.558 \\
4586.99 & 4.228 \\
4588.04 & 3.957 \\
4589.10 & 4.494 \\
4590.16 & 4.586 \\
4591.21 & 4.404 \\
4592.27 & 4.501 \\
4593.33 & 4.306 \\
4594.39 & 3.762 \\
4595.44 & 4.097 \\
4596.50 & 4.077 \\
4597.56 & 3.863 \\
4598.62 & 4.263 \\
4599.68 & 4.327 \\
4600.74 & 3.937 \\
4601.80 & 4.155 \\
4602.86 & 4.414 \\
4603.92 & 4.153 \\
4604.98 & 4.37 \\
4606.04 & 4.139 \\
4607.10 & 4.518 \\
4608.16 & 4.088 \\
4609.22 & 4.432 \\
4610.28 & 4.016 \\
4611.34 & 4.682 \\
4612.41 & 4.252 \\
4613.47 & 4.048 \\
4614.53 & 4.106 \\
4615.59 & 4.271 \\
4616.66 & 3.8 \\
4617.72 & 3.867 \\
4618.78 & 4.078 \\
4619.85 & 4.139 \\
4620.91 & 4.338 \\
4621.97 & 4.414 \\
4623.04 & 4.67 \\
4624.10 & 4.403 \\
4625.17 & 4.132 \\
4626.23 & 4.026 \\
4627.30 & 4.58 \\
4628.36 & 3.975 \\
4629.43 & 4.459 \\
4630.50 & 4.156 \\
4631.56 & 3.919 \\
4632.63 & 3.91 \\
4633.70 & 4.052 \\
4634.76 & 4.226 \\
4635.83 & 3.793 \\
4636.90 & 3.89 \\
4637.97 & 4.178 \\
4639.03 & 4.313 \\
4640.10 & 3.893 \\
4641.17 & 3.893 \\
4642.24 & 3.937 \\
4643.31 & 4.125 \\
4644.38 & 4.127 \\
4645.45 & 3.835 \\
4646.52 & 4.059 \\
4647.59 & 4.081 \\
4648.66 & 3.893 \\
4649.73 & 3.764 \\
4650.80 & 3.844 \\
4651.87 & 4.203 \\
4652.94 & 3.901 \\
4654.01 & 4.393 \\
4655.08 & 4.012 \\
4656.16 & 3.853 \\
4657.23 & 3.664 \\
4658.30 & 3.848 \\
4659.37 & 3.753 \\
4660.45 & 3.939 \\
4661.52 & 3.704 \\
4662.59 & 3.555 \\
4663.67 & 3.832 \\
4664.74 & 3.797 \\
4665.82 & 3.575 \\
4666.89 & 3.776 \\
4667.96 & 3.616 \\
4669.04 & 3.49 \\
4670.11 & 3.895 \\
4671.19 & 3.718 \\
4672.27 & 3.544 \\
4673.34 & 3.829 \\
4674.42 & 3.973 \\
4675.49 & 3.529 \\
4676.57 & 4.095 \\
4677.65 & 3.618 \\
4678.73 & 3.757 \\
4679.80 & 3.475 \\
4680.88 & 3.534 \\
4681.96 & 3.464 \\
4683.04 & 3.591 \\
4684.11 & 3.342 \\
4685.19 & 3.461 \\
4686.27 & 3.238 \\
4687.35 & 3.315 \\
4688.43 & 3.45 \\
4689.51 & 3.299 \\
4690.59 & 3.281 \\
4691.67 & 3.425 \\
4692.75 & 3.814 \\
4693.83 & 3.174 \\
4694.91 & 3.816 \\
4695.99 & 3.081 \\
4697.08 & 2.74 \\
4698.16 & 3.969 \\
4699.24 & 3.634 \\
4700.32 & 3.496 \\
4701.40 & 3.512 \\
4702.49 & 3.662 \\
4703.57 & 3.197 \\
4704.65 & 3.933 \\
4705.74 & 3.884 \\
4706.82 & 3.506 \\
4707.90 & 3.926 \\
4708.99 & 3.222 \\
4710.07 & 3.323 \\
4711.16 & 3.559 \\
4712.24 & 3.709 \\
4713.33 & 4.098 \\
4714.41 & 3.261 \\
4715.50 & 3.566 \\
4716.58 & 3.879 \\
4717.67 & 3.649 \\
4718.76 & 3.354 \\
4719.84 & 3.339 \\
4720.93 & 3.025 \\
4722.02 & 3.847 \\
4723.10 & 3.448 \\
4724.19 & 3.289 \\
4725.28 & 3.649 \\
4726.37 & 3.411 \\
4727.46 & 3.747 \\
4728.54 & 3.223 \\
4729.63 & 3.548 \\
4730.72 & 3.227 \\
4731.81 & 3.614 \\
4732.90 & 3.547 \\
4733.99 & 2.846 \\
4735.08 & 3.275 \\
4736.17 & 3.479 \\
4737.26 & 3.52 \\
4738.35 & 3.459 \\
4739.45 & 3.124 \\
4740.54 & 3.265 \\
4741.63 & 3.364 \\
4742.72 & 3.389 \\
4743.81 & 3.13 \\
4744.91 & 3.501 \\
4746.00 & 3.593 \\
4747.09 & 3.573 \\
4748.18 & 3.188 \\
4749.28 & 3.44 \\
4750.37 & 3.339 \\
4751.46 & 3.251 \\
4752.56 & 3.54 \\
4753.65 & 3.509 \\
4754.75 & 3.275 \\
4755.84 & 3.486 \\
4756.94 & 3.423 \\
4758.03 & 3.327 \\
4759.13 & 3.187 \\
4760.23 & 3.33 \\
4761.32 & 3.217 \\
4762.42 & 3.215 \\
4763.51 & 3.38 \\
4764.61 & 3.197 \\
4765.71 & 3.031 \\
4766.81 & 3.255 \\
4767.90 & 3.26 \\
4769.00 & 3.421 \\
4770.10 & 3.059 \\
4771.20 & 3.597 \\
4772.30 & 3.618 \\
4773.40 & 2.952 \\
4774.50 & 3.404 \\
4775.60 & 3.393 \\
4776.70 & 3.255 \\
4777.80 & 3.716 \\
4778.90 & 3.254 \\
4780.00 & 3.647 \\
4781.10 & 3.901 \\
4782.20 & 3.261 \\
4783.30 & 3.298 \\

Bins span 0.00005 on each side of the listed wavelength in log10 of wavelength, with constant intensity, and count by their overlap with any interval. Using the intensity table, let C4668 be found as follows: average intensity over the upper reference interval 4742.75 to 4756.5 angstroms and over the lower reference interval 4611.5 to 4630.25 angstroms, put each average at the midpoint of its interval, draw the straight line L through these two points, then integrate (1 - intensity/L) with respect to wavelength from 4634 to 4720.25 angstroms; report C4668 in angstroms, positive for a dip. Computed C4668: 3.6 angstroms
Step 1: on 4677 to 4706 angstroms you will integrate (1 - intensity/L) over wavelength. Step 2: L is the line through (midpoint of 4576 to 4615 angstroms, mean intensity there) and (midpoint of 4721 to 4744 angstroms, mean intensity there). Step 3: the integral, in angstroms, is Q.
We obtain 1.5 angstroms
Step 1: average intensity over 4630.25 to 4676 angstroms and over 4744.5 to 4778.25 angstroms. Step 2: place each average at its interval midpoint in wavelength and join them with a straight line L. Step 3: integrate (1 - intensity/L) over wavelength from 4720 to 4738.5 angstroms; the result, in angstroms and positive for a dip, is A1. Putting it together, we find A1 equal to 0.5 angstroms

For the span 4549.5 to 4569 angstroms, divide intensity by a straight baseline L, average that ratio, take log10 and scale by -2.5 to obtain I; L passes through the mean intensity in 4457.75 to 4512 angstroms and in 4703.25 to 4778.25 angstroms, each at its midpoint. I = -0.17 mag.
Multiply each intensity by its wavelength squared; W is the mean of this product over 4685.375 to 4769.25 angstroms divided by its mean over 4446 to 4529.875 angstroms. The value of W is 0.92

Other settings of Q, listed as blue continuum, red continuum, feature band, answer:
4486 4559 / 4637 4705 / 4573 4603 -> -2.0 angstroms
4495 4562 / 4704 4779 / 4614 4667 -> -1.7 angstroms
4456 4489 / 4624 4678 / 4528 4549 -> -2.8 angstroms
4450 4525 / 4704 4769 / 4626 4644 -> -1.8 angstroms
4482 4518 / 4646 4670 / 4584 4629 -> -2.9 angstroms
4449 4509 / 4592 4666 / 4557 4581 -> -2.8 angstroms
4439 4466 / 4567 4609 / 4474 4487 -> -0.5 angstroms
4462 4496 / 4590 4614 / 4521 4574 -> -4.2 angstroms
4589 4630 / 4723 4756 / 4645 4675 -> 0.6 angstroms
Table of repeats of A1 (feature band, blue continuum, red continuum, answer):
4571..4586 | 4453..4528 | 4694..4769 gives -2.5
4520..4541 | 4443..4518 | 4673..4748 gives -2.3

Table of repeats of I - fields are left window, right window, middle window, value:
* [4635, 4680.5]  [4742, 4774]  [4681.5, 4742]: 0.03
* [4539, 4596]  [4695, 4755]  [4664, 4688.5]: 0.05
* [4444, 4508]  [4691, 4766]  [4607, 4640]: -0.14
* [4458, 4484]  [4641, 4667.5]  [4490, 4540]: -0.10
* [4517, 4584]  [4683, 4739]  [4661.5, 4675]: 0.01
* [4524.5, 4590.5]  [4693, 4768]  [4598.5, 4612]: -0.02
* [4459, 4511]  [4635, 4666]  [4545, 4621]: -0.10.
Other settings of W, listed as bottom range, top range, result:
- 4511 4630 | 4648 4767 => 0.85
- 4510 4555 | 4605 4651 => 0.96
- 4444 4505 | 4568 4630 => 1.13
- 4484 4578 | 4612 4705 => 0.92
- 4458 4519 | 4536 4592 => 1.12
